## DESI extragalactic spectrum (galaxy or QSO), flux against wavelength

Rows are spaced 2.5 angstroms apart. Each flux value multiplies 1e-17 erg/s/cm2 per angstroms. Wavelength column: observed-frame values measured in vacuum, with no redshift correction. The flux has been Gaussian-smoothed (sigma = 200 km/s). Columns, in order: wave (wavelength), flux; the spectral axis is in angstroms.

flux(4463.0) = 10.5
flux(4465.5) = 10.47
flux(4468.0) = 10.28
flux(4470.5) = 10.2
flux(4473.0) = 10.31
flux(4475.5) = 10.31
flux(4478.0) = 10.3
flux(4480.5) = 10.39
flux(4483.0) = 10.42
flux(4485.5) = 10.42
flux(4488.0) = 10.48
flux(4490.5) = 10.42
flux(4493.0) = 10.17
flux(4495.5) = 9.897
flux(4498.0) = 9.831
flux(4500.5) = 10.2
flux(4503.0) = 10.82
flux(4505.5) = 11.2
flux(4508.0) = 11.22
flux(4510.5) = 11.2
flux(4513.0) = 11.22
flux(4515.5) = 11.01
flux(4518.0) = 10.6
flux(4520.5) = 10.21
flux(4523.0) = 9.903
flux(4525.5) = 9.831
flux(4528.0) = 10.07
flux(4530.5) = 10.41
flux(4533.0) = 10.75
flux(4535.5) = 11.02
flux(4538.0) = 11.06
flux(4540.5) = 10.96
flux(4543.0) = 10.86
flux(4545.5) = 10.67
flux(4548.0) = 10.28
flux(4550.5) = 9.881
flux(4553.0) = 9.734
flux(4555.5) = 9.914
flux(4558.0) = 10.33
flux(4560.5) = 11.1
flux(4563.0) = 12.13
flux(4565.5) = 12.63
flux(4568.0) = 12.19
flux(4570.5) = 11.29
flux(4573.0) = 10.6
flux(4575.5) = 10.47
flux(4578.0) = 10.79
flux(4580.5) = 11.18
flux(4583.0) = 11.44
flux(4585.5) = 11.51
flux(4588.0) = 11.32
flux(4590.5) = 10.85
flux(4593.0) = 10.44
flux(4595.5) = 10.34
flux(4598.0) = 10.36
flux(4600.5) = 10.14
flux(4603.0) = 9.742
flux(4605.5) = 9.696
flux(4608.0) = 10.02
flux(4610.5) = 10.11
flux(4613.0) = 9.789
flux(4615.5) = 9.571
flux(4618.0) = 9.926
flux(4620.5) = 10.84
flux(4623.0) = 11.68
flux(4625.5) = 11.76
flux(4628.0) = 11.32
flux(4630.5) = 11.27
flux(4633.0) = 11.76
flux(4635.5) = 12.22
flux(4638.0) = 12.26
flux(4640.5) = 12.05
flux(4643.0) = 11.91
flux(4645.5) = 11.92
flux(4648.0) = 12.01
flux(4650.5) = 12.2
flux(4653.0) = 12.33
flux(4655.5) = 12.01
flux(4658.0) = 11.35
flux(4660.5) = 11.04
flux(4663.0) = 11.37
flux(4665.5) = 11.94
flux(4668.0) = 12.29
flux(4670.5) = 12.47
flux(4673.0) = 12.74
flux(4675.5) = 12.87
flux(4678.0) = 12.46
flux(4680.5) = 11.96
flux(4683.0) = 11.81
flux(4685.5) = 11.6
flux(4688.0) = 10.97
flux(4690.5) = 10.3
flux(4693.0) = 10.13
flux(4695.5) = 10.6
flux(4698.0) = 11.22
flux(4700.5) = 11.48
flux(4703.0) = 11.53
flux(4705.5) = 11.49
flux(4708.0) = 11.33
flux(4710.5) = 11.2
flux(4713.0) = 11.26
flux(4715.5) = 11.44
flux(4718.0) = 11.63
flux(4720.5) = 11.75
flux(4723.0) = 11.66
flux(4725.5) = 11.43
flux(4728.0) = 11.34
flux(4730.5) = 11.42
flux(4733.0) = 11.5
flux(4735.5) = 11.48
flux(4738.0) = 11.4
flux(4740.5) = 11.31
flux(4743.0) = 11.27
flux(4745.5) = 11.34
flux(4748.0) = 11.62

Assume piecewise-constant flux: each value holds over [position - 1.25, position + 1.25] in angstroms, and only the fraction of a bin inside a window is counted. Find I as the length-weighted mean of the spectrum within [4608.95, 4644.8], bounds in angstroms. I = 11.2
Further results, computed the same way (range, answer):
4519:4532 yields 10.1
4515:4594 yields 10.8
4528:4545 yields 10.8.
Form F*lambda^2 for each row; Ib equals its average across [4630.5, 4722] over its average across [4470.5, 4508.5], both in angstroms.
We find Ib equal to 1.22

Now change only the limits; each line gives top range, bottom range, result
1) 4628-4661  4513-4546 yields 1.18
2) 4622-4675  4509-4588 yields 1.15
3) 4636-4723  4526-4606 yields 1.14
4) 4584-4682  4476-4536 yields 1.14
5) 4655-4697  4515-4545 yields 1.17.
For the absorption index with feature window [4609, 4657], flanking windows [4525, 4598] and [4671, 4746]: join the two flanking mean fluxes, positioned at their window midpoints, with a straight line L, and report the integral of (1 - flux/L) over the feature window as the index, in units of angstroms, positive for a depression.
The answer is -1.1 angstroms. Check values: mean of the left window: 10.8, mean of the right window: 11.5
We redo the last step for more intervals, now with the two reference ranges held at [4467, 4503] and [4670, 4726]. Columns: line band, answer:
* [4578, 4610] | 1.0 angstroms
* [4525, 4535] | 0.2 angstroms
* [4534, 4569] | -0.8 angstroms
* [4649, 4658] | -0.6 angstroms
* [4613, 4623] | 0.7 angstroms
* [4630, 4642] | -0.8 angstroms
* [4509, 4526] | -0.2 angstroms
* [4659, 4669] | -0.3 angstroms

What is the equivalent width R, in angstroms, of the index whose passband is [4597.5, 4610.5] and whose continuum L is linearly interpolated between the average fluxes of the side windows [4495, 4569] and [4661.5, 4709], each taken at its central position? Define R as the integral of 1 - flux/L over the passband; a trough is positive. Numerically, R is 1.3 angstroms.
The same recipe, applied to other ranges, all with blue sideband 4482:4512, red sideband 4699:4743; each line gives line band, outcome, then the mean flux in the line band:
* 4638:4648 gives -0.8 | 12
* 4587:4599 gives 0.3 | 10.7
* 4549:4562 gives 0.6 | 10.2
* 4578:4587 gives -0.3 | 11.3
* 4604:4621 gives 1.6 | 9.95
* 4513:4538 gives 0.4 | 10.5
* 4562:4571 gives -1.1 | 12.1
